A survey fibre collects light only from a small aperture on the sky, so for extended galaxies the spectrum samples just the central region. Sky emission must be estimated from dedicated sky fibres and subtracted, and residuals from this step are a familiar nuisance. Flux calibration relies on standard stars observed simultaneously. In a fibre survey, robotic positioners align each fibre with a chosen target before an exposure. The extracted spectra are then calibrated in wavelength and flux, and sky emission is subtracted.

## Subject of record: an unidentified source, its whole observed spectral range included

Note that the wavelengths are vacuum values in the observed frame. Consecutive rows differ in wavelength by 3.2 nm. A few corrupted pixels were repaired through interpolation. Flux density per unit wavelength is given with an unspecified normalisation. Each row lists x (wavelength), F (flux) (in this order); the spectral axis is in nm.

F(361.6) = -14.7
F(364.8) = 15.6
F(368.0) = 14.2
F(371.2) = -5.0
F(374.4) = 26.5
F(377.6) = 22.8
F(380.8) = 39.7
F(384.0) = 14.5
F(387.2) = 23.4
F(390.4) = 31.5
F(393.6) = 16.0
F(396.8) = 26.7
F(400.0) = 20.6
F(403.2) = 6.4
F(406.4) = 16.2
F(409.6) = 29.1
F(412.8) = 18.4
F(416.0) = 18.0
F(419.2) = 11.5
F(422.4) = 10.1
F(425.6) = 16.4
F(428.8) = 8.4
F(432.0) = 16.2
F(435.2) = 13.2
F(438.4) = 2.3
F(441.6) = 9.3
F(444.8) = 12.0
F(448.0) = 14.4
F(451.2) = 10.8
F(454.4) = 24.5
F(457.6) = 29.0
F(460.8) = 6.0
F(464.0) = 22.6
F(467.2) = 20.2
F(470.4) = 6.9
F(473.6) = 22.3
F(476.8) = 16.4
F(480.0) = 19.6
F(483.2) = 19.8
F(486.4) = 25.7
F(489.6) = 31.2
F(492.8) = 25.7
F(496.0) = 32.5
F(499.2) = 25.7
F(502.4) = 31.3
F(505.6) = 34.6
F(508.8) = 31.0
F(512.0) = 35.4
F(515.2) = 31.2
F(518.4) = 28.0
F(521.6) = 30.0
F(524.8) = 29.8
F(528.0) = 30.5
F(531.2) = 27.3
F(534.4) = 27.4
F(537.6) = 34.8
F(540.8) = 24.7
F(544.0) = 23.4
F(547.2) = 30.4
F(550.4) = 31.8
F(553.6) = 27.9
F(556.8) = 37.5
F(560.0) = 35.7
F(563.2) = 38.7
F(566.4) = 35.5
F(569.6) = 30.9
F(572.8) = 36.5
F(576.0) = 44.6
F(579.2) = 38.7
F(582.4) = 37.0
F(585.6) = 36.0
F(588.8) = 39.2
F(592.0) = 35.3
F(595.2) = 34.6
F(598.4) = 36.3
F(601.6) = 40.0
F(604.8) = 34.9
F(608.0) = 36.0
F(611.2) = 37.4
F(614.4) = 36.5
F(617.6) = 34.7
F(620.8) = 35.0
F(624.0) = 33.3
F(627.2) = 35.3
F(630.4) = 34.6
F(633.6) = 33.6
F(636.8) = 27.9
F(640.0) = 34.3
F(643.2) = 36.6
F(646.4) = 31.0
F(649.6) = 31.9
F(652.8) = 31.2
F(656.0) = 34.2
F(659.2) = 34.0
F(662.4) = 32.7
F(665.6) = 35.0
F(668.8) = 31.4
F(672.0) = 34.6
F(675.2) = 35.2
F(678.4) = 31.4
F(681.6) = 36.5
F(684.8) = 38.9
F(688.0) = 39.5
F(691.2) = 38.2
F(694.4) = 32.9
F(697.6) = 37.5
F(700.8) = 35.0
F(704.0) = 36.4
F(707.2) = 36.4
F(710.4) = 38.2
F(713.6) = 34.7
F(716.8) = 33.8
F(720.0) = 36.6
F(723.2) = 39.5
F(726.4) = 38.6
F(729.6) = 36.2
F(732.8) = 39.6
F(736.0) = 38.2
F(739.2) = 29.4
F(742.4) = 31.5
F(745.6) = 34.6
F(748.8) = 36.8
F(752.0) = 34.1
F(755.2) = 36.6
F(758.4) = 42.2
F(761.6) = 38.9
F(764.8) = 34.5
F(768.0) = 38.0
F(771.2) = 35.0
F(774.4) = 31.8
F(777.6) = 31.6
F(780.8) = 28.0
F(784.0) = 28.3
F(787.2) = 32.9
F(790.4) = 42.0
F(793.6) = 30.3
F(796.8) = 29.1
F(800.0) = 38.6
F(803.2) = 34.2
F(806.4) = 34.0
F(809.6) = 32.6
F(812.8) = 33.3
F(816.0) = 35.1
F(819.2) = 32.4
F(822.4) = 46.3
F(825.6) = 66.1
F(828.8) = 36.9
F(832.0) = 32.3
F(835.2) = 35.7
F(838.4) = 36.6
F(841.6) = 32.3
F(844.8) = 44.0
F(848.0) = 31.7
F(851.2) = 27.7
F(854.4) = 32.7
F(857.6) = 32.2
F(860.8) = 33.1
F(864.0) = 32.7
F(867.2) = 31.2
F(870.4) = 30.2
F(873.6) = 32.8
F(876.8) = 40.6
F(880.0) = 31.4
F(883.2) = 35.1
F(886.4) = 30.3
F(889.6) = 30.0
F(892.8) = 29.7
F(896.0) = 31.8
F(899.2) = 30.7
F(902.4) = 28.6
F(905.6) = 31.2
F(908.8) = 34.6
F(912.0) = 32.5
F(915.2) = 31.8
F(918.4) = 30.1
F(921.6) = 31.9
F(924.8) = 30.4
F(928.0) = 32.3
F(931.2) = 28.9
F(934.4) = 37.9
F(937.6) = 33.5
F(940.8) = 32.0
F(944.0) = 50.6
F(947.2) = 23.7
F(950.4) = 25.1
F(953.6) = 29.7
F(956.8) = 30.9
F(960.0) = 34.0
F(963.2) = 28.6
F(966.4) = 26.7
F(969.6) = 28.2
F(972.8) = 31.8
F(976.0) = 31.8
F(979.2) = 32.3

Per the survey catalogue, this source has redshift 0.26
